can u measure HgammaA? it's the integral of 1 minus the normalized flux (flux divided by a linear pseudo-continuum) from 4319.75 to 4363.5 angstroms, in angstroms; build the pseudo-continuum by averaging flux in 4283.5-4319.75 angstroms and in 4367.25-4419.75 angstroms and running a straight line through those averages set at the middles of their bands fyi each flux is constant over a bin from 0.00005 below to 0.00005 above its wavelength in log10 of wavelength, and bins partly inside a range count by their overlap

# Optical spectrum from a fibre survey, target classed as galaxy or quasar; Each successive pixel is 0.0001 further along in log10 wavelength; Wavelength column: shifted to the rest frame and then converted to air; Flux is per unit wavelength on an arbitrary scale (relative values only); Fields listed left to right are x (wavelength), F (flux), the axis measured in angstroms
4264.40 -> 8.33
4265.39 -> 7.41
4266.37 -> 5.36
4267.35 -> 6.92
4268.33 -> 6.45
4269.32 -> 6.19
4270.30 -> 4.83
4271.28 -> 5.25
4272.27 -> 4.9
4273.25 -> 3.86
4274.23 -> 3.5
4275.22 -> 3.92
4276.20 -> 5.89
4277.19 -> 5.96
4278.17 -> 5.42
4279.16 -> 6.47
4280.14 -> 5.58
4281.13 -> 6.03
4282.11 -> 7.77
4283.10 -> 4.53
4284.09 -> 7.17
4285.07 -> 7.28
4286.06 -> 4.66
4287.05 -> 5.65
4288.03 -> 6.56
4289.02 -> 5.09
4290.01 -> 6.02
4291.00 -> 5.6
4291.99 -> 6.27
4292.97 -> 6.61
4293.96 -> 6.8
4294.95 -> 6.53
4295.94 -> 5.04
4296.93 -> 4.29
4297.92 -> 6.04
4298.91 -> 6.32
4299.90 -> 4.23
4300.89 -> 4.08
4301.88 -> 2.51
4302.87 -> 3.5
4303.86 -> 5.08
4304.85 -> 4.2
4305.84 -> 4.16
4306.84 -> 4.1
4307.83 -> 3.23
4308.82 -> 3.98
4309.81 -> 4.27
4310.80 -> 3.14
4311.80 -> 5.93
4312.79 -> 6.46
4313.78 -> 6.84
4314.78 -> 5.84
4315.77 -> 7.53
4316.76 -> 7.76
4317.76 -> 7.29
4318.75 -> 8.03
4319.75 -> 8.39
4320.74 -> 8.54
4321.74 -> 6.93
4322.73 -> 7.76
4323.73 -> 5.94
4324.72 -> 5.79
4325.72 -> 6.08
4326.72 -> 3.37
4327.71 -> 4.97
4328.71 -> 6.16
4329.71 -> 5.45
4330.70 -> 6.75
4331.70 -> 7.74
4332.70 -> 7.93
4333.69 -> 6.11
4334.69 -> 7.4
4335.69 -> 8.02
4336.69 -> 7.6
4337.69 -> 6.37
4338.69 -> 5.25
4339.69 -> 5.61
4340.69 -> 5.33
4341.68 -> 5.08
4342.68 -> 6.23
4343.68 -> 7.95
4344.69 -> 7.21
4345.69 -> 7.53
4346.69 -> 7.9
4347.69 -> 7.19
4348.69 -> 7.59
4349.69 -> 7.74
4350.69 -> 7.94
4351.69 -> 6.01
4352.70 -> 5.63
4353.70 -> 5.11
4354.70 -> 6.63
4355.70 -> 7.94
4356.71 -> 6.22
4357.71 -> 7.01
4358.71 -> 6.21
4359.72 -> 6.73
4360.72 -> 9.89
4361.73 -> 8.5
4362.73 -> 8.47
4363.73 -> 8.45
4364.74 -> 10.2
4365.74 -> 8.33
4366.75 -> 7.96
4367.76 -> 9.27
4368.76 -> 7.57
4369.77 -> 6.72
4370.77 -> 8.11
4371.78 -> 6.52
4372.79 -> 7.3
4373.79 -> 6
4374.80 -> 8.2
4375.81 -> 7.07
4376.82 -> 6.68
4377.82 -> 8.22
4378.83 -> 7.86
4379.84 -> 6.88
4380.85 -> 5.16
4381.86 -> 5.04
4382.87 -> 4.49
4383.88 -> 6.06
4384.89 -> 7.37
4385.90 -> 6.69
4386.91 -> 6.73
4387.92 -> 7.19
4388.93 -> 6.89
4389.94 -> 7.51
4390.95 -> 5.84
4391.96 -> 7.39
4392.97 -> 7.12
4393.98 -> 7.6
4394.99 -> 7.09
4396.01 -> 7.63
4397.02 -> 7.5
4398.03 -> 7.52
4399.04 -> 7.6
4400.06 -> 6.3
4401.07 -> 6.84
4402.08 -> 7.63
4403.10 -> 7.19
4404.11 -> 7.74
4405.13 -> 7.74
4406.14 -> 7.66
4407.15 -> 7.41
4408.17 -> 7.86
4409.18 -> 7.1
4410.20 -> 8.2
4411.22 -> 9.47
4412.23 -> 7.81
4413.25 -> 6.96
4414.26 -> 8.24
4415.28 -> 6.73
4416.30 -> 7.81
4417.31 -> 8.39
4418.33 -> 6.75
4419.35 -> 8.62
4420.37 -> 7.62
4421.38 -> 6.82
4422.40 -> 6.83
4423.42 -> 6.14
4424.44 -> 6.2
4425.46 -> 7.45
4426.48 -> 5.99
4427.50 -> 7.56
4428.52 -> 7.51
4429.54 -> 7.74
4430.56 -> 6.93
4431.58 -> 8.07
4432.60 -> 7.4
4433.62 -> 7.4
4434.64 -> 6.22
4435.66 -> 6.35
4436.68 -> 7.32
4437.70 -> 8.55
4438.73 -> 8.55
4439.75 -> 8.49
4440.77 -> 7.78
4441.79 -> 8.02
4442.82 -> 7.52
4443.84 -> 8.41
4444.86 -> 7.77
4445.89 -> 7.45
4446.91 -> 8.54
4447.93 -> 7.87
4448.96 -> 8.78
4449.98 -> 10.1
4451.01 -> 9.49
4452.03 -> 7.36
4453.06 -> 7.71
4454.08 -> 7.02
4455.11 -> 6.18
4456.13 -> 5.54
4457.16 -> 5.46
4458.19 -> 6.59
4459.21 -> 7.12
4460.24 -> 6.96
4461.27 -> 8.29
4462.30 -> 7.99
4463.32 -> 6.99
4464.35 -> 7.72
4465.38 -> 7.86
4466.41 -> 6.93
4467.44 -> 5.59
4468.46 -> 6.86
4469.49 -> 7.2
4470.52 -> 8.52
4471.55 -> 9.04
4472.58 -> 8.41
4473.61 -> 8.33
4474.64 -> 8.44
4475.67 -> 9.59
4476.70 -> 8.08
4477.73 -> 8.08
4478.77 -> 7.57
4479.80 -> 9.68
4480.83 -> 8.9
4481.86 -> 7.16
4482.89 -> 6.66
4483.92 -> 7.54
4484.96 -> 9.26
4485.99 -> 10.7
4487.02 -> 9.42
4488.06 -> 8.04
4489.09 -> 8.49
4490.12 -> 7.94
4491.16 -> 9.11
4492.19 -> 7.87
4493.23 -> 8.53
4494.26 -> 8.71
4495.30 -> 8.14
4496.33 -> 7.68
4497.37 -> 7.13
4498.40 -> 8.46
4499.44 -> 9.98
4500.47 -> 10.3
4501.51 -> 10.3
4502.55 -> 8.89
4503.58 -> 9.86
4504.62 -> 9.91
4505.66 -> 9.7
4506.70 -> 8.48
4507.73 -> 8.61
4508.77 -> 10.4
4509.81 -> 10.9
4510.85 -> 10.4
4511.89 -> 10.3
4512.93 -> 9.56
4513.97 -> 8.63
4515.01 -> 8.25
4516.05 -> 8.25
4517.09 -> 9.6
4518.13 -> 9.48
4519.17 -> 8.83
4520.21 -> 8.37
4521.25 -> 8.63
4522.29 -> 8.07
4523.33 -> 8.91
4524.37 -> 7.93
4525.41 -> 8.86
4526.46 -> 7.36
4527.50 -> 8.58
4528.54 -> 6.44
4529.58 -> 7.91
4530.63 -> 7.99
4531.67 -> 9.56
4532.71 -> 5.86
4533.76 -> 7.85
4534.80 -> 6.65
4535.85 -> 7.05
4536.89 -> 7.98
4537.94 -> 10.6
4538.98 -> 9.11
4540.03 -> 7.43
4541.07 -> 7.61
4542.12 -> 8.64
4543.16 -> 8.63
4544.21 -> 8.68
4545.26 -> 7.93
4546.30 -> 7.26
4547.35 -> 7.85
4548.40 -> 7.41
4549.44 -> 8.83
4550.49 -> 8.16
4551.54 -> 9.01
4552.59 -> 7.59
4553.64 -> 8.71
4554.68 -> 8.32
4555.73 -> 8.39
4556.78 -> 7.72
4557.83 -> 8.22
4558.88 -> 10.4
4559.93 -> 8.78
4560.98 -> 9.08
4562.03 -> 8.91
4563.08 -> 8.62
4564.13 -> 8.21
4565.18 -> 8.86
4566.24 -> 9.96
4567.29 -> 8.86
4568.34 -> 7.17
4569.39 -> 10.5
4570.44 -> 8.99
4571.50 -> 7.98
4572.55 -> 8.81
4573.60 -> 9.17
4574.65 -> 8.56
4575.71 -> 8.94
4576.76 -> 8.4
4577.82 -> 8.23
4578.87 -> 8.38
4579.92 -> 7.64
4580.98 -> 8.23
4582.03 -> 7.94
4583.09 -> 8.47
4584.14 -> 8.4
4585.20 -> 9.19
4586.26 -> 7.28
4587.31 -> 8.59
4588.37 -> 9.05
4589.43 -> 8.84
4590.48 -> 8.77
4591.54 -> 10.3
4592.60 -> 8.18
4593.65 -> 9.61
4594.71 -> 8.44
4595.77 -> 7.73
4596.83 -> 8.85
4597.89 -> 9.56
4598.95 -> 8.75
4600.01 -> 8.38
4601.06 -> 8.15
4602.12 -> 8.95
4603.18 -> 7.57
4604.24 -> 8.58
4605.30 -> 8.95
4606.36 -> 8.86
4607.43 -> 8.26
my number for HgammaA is -3.7 angstroms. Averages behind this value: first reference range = 5.54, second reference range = 7.25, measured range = 6.82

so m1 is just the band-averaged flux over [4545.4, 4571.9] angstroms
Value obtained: 8.55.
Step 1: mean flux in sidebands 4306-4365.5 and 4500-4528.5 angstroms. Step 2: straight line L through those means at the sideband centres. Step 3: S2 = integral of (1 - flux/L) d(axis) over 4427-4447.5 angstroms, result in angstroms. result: 1.0 angstroms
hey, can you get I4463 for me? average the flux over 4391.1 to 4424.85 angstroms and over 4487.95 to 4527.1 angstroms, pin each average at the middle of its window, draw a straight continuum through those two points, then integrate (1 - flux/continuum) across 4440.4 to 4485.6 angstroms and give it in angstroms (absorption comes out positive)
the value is 2.54 angstroms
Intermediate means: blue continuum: 7.43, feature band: 7.79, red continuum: 8.93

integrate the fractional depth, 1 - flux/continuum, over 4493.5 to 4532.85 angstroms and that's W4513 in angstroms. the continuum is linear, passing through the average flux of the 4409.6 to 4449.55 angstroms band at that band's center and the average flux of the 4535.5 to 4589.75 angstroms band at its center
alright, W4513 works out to -3.3 angstroms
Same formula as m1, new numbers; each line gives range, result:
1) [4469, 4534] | 8.66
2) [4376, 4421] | 7.23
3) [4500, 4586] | 8.62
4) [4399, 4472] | 7.5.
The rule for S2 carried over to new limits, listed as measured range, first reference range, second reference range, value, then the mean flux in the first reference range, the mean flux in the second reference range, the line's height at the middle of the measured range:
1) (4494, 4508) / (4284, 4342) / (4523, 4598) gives -2.2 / 5.87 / 8.42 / 7.81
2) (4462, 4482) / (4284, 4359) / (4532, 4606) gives -1.1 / 6.11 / 8.47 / 7.55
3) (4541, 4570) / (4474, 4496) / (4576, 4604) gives 0.0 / 8.46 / 8.54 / 8.51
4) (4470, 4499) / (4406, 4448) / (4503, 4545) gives -0.8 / 7.56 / 8.64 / 8.2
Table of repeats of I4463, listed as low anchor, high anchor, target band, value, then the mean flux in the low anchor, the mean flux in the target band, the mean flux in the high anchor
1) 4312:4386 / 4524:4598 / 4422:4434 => 0.7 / 6.97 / 7.1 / 8.42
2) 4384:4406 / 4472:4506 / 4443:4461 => 1.2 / 7.19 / 7.56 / 8.69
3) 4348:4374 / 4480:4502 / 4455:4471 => 2.6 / 7.48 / 7.01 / 8.6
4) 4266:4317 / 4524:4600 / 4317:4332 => -2.2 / 5.4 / 6.61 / 8.43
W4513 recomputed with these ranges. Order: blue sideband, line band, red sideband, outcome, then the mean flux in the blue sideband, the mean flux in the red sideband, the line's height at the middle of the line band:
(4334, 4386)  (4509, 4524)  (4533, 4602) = -1.9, 7.08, 8.5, 8.15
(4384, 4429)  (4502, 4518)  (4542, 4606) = -2.7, 7.31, 8.57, 8.09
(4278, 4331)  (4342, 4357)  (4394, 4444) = -1.3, 5.74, 7.48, 6.42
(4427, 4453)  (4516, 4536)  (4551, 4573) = 0.8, 7.89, 8.72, 8.47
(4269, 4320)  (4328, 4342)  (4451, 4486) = -1.1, 5.5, 7.67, 6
